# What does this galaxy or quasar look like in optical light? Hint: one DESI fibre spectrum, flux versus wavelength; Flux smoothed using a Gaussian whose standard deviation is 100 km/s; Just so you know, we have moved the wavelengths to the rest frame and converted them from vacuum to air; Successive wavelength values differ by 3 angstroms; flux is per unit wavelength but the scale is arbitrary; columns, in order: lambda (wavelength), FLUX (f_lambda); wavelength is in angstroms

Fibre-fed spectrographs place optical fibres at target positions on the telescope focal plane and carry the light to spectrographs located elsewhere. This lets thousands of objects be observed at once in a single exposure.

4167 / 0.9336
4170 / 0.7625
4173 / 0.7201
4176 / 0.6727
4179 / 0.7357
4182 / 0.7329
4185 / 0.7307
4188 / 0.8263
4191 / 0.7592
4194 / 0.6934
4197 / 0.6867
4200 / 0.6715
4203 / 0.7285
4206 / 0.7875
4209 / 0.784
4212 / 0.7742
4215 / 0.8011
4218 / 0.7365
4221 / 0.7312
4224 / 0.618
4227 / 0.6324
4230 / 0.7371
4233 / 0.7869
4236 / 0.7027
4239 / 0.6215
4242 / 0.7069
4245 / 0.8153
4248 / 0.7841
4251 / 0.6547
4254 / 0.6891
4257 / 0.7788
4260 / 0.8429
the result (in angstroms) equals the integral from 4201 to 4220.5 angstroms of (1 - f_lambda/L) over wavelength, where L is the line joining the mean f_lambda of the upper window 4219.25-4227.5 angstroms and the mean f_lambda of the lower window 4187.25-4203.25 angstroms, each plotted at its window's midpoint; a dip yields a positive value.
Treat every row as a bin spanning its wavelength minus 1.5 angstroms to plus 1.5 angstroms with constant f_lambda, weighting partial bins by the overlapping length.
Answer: -2.1 angstroms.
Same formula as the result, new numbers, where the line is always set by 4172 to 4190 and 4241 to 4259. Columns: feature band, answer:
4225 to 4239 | 0.7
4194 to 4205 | 0.6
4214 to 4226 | 0.4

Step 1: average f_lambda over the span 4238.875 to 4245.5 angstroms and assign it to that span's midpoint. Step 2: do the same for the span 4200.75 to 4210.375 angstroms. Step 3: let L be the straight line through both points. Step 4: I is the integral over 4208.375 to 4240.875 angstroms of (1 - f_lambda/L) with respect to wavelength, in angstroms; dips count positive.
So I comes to 0.87 angstroms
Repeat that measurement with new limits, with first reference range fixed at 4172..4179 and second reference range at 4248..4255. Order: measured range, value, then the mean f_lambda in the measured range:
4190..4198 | -0.1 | 0.712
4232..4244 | -0.2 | 0.706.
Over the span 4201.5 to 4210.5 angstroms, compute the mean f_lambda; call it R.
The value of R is 0.767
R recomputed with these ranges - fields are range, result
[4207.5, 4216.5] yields 0.786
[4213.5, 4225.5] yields 0.722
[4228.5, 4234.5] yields 0.762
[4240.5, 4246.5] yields 0.761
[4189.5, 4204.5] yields 0.708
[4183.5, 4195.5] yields 0.752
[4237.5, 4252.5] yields 0.717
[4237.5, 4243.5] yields 0.664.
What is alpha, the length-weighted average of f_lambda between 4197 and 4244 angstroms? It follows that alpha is 0.721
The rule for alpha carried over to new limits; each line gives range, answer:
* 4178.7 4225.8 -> 0.737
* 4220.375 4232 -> 0.68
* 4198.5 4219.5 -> 0.755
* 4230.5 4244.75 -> 0.717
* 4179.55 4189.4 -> 0.76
